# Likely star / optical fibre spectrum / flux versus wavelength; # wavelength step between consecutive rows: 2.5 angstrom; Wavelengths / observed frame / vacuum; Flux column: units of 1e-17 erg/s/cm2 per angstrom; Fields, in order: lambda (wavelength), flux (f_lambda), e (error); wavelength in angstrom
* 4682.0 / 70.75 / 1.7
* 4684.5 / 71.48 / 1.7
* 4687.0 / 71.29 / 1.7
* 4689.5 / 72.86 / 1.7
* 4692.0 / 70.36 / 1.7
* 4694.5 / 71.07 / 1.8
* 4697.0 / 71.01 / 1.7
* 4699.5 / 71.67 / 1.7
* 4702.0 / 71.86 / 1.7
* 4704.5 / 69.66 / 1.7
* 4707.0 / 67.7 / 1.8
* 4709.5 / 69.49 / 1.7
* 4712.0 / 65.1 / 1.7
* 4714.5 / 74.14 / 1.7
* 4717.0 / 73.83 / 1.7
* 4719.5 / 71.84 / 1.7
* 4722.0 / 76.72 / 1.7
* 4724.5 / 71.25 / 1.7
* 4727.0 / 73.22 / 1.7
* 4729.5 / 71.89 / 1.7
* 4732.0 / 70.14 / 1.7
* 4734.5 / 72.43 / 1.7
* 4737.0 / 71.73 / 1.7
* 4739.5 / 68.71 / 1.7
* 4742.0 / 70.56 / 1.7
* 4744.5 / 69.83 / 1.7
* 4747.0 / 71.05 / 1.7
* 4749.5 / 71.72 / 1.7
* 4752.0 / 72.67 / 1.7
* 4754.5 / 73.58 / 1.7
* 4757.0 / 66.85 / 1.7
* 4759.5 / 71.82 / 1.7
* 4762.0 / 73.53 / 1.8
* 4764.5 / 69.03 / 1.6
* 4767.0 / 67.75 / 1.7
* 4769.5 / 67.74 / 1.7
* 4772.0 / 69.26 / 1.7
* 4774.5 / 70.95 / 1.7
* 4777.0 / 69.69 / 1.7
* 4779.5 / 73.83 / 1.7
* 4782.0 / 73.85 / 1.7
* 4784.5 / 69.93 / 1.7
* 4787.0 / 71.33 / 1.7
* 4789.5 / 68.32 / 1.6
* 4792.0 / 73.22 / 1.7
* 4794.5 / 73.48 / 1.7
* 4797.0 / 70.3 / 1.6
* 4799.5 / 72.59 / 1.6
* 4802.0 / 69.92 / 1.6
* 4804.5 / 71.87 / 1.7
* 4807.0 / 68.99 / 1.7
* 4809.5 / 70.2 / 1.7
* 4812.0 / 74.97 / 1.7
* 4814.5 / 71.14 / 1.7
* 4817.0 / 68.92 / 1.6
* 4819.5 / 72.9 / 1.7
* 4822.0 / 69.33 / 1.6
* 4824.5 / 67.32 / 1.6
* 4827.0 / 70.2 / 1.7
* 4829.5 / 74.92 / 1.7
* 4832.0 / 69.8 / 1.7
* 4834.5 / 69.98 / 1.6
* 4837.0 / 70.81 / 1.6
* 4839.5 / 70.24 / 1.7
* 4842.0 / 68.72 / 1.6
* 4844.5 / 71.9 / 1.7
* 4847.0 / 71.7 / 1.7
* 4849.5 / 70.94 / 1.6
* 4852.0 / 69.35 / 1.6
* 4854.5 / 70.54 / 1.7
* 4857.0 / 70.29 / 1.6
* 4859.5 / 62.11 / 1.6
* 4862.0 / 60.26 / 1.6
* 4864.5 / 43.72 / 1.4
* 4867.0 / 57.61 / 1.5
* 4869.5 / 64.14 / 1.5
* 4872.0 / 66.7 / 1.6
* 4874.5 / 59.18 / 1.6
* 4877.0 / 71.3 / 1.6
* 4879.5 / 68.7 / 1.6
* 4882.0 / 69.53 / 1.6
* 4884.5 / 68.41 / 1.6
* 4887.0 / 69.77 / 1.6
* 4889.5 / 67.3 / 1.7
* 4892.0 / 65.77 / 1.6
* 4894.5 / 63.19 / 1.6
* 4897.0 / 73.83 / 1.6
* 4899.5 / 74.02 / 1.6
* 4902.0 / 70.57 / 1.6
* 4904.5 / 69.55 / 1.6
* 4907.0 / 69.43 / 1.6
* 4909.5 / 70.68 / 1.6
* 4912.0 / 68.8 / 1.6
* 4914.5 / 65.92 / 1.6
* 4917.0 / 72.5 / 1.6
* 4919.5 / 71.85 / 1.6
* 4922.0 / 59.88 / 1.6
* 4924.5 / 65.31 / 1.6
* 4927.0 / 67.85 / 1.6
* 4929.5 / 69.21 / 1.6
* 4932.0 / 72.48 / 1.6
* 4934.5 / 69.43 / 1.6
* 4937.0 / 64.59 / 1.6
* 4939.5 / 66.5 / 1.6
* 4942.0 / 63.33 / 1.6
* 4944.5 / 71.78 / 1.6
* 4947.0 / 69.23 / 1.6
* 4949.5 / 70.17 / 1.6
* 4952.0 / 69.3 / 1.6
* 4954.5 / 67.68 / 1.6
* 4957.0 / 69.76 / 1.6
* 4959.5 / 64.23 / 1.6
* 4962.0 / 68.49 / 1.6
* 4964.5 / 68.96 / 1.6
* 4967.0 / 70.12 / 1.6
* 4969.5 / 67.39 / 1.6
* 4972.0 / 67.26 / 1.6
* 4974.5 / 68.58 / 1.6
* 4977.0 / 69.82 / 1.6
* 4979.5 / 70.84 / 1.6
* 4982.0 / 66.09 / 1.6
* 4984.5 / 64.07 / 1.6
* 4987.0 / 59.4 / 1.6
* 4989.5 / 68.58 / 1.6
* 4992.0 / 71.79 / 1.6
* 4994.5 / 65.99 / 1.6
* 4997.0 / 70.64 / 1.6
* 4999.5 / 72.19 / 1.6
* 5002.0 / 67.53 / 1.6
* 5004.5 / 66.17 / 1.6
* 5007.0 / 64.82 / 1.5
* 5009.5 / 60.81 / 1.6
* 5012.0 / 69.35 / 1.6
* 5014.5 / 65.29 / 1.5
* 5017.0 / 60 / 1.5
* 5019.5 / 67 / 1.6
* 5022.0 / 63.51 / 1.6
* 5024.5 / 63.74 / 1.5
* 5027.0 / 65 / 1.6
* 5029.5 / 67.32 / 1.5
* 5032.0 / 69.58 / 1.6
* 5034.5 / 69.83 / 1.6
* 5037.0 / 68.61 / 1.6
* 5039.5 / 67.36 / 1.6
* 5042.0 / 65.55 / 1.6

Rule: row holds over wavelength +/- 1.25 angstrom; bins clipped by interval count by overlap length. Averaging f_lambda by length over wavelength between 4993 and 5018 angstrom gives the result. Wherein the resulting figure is 66.4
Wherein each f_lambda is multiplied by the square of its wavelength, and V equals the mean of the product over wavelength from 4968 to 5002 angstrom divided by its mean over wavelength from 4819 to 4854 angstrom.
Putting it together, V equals 1.02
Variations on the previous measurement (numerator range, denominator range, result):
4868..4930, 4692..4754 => 1.03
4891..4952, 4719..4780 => 1.04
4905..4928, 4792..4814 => 1.00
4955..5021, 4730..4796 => 1.04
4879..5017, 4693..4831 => 1.03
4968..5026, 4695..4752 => 1.05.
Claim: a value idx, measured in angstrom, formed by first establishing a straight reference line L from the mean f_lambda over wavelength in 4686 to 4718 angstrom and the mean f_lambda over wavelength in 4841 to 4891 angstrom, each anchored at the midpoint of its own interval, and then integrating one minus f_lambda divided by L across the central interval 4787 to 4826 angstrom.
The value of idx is -1.80 angstrom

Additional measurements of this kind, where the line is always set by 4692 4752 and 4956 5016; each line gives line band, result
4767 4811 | -0.4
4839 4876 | 2.2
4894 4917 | -0.5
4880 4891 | 0.0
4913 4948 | 0.2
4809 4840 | -0.5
